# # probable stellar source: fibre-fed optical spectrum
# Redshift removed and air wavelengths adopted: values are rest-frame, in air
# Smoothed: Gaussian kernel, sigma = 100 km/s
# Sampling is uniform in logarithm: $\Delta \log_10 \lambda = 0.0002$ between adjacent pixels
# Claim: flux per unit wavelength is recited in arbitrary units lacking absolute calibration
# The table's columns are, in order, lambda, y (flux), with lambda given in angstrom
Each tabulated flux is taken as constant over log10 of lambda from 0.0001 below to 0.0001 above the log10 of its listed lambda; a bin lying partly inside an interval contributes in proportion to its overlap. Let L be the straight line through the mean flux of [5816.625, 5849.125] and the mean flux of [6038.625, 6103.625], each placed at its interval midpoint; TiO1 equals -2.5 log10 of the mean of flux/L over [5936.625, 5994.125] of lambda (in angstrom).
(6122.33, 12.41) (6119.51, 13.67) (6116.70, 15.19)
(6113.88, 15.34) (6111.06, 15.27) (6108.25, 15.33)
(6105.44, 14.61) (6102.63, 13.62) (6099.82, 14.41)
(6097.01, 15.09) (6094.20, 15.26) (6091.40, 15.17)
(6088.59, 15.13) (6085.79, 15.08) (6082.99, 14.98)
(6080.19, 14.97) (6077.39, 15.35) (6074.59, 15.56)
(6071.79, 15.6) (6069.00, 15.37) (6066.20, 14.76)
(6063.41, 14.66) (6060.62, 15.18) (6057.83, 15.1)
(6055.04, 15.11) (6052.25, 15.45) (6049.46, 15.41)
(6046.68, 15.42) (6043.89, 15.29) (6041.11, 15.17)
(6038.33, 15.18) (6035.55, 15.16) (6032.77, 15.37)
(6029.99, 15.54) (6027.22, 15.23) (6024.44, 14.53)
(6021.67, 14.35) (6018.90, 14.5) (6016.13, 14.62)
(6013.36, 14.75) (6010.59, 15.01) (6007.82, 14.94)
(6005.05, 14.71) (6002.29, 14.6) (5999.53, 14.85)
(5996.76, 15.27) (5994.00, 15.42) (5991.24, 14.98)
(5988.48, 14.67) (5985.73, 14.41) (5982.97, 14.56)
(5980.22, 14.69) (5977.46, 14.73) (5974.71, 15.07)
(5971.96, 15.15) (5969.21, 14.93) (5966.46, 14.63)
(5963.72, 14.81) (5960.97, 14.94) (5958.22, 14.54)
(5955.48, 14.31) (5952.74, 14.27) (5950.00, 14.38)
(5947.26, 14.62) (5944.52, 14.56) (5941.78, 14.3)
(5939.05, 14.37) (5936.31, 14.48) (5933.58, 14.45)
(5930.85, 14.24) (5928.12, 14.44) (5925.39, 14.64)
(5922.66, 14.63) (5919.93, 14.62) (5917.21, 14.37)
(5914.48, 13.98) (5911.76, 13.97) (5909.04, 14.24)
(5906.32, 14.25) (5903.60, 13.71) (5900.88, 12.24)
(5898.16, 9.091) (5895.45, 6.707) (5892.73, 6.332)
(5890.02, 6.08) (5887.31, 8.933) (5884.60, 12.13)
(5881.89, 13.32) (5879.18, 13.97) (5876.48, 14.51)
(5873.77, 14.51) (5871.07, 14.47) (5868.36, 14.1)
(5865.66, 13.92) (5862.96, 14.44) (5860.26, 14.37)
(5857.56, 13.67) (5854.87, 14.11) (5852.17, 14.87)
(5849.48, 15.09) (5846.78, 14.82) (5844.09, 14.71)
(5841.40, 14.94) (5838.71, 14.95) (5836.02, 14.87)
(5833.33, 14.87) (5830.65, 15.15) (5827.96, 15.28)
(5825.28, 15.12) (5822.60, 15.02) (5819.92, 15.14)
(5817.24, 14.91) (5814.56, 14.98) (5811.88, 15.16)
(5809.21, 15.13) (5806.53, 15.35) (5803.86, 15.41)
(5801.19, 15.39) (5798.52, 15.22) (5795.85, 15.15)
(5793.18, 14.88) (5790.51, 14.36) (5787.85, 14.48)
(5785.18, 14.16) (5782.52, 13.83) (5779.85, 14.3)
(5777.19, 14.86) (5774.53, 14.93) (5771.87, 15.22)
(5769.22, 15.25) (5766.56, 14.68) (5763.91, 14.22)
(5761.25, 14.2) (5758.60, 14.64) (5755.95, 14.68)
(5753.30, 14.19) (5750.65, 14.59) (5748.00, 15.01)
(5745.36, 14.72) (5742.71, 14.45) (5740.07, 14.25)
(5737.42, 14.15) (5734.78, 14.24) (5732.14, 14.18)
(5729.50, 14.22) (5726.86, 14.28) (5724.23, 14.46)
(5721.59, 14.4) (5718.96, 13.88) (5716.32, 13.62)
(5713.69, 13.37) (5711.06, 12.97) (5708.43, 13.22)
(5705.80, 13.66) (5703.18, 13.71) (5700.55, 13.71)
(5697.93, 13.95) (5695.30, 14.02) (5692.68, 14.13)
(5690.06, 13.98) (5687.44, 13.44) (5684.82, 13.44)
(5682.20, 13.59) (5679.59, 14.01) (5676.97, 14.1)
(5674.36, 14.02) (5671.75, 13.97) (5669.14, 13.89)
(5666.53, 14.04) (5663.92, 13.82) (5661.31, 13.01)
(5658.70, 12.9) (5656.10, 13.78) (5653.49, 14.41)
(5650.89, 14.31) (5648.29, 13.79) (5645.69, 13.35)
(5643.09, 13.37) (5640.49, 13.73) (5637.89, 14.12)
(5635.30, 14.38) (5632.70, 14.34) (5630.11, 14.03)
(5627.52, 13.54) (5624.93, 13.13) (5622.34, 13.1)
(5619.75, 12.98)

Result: 0.028 mag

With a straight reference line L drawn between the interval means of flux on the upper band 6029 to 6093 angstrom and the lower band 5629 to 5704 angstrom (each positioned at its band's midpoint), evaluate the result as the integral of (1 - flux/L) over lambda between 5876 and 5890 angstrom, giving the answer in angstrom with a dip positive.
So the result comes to 2.65 angstrom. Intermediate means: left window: 13.8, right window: 15.2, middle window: 11.8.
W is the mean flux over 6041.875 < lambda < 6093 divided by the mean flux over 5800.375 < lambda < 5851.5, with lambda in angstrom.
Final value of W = 1.01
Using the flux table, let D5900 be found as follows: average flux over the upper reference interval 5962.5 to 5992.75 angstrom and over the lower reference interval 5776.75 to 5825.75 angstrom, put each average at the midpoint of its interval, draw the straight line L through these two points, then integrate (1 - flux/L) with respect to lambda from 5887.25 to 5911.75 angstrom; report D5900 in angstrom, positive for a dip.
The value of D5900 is 7.2 angstrom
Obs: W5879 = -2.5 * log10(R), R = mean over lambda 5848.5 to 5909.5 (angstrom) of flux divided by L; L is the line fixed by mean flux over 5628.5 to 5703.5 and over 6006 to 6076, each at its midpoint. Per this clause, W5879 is 0.16 mag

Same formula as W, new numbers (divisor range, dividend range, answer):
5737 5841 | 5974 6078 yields 1.01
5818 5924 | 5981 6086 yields 1.12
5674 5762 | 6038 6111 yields 1.07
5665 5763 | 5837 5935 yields 0.95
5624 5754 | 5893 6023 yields 1.02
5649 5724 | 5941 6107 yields 1.08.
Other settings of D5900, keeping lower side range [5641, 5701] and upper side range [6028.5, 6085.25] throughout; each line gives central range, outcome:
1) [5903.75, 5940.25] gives 0.96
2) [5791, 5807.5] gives -1.07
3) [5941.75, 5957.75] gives 0.44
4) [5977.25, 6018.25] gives 0.54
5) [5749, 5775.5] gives -1.00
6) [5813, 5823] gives -0.47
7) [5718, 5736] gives -0.32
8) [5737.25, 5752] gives -0.52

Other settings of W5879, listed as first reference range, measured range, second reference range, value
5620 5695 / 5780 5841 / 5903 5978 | -0.06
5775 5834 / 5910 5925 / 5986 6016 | 0.04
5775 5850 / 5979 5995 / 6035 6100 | 0.02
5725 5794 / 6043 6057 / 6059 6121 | -0.03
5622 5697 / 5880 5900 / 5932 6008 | 0.50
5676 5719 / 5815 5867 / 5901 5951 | -0.05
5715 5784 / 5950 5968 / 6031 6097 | 0.03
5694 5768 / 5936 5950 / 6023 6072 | 0.03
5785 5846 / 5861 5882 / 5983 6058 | 0.06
